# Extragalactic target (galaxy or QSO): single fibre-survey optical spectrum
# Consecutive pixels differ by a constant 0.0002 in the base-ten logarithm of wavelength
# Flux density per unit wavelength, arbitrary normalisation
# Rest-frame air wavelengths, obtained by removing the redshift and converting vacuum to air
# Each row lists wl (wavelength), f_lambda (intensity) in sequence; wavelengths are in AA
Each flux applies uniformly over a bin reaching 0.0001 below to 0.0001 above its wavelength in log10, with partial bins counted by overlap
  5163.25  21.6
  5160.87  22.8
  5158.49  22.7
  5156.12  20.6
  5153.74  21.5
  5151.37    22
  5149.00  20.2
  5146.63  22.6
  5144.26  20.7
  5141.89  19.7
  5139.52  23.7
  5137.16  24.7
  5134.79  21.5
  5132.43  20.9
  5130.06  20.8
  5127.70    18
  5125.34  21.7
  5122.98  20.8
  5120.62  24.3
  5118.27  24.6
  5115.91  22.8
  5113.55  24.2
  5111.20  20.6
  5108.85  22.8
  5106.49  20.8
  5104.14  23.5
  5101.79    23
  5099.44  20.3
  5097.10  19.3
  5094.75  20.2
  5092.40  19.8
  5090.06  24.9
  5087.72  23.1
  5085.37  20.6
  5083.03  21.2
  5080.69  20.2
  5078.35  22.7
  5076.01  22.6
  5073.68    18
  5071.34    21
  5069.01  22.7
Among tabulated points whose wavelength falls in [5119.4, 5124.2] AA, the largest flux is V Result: 24.3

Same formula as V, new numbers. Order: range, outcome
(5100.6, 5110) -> 23.5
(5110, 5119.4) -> 24.6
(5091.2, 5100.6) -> 20.3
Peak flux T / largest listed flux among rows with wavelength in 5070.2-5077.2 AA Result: 22.6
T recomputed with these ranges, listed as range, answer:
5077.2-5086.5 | 22.7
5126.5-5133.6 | 20.9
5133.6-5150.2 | 24.7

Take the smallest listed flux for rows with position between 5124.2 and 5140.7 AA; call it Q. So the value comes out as 18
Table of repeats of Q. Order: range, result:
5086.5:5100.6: 19.3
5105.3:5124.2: 20.6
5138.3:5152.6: 19.7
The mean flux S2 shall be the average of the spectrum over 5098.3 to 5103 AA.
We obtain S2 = 21.7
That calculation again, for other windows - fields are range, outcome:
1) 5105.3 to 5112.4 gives 21.4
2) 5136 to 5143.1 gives 22.7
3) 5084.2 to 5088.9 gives 21.8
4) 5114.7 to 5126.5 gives 22.8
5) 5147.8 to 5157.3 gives 21.1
